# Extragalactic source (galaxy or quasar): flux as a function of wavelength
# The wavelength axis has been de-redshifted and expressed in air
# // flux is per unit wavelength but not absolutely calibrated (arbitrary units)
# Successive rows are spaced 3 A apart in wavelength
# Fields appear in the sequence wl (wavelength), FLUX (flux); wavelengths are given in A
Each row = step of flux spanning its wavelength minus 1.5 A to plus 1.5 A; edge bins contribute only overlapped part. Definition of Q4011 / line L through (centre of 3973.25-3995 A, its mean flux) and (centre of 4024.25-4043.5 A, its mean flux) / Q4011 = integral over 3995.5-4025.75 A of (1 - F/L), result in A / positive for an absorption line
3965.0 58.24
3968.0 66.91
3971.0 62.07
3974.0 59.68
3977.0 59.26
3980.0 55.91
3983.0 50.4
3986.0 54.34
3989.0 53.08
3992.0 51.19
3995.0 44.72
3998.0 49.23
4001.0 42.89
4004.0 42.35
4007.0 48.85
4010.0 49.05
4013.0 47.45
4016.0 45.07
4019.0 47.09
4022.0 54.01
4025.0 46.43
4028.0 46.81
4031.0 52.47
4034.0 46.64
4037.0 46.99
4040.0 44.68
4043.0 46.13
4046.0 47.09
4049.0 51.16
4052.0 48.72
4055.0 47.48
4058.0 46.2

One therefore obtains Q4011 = 1.9 A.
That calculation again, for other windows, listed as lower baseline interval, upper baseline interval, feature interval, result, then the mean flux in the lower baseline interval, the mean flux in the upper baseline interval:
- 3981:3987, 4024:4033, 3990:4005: 1.4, 52.5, 48.6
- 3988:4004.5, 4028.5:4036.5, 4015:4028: 0.1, 47.4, 48.9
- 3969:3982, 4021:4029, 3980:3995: 1.3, 59.2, 48.9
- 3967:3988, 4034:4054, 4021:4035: 0.2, 58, 47.4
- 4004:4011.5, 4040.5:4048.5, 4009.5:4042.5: -0.4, 47.6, 46.9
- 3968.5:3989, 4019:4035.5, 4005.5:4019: 1.1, 57.1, 49.1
